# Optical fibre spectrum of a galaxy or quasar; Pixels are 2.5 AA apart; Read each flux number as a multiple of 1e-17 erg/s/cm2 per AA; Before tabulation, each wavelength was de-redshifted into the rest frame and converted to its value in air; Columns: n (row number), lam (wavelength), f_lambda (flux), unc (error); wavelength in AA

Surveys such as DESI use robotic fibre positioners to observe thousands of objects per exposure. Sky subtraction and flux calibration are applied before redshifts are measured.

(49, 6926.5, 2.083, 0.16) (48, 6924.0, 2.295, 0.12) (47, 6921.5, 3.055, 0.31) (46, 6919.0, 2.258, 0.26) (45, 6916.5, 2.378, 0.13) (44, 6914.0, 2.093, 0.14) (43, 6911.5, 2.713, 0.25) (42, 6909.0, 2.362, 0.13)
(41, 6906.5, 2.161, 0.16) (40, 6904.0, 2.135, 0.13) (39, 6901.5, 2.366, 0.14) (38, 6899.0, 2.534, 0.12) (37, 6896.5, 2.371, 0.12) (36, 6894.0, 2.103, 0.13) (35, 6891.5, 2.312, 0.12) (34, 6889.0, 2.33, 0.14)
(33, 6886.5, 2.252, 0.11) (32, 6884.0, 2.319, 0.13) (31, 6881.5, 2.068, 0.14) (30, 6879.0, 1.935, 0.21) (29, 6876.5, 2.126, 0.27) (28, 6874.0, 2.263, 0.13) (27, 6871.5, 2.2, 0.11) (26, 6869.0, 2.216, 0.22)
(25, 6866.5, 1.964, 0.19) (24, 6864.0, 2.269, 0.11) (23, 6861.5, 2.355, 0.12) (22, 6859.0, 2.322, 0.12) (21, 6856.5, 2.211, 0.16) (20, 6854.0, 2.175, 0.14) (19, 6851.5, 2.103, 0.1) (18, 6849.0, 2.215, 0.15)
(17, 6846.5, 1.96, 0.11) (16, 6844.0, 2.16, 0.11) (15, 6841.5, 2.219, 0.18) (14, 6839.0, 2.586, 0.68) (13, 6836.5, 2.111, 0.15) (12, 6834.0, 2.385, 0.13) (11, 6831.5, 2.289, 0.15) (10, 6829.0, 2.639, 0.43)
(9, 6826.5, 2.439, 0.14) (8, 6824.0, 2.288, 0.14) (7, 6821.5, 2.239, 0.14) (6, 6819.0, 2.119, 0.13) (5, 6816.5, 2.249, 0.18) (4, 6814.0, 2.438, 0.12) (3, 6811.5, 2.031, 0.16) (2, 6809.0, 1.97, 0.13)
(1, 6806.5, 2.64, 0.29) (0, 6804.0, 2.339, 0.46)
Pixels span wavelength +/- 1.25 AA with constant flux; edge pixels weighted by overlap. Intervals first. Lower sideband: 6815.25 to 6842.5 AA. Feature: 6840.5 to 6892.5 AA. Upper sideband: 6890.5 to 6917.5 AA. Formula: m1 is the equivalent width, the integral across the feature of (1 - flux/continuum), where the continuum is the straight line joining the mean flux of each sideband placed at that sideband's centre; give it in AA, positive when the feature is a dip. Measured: 3.0 AA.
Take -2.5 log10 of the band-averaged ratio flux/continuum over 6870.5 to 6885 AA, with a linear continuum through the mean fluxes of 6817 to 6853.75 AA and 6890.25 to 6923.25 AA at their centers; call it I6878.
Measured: 0.09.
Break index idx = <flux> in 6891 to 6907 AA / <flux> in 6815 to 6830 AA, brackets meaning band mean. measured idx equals 0.98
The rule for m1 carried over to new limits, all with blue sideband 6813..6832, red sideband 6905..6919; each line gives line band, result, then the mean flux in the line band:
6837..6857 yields 1.17 AA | 2.2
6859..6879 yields 1.23 AA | 2.19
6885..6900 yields 0.12 AA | 2.31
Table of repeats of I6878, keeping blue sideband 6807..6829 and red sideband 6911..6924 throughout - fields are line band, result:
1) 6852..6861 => 0.05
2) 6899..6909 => 0.07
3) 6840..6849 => 0.09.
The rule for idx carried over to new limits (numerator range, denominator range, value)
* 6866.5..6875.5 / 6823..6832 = 0.90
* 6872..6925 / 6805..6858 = 1.02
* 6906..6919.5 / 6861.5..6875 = 1.07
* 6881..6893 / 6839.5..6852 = 1.05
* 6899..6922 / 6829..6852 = 1.06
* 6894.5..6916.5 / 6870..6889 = 1.07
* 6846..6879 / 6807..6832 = 0.96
